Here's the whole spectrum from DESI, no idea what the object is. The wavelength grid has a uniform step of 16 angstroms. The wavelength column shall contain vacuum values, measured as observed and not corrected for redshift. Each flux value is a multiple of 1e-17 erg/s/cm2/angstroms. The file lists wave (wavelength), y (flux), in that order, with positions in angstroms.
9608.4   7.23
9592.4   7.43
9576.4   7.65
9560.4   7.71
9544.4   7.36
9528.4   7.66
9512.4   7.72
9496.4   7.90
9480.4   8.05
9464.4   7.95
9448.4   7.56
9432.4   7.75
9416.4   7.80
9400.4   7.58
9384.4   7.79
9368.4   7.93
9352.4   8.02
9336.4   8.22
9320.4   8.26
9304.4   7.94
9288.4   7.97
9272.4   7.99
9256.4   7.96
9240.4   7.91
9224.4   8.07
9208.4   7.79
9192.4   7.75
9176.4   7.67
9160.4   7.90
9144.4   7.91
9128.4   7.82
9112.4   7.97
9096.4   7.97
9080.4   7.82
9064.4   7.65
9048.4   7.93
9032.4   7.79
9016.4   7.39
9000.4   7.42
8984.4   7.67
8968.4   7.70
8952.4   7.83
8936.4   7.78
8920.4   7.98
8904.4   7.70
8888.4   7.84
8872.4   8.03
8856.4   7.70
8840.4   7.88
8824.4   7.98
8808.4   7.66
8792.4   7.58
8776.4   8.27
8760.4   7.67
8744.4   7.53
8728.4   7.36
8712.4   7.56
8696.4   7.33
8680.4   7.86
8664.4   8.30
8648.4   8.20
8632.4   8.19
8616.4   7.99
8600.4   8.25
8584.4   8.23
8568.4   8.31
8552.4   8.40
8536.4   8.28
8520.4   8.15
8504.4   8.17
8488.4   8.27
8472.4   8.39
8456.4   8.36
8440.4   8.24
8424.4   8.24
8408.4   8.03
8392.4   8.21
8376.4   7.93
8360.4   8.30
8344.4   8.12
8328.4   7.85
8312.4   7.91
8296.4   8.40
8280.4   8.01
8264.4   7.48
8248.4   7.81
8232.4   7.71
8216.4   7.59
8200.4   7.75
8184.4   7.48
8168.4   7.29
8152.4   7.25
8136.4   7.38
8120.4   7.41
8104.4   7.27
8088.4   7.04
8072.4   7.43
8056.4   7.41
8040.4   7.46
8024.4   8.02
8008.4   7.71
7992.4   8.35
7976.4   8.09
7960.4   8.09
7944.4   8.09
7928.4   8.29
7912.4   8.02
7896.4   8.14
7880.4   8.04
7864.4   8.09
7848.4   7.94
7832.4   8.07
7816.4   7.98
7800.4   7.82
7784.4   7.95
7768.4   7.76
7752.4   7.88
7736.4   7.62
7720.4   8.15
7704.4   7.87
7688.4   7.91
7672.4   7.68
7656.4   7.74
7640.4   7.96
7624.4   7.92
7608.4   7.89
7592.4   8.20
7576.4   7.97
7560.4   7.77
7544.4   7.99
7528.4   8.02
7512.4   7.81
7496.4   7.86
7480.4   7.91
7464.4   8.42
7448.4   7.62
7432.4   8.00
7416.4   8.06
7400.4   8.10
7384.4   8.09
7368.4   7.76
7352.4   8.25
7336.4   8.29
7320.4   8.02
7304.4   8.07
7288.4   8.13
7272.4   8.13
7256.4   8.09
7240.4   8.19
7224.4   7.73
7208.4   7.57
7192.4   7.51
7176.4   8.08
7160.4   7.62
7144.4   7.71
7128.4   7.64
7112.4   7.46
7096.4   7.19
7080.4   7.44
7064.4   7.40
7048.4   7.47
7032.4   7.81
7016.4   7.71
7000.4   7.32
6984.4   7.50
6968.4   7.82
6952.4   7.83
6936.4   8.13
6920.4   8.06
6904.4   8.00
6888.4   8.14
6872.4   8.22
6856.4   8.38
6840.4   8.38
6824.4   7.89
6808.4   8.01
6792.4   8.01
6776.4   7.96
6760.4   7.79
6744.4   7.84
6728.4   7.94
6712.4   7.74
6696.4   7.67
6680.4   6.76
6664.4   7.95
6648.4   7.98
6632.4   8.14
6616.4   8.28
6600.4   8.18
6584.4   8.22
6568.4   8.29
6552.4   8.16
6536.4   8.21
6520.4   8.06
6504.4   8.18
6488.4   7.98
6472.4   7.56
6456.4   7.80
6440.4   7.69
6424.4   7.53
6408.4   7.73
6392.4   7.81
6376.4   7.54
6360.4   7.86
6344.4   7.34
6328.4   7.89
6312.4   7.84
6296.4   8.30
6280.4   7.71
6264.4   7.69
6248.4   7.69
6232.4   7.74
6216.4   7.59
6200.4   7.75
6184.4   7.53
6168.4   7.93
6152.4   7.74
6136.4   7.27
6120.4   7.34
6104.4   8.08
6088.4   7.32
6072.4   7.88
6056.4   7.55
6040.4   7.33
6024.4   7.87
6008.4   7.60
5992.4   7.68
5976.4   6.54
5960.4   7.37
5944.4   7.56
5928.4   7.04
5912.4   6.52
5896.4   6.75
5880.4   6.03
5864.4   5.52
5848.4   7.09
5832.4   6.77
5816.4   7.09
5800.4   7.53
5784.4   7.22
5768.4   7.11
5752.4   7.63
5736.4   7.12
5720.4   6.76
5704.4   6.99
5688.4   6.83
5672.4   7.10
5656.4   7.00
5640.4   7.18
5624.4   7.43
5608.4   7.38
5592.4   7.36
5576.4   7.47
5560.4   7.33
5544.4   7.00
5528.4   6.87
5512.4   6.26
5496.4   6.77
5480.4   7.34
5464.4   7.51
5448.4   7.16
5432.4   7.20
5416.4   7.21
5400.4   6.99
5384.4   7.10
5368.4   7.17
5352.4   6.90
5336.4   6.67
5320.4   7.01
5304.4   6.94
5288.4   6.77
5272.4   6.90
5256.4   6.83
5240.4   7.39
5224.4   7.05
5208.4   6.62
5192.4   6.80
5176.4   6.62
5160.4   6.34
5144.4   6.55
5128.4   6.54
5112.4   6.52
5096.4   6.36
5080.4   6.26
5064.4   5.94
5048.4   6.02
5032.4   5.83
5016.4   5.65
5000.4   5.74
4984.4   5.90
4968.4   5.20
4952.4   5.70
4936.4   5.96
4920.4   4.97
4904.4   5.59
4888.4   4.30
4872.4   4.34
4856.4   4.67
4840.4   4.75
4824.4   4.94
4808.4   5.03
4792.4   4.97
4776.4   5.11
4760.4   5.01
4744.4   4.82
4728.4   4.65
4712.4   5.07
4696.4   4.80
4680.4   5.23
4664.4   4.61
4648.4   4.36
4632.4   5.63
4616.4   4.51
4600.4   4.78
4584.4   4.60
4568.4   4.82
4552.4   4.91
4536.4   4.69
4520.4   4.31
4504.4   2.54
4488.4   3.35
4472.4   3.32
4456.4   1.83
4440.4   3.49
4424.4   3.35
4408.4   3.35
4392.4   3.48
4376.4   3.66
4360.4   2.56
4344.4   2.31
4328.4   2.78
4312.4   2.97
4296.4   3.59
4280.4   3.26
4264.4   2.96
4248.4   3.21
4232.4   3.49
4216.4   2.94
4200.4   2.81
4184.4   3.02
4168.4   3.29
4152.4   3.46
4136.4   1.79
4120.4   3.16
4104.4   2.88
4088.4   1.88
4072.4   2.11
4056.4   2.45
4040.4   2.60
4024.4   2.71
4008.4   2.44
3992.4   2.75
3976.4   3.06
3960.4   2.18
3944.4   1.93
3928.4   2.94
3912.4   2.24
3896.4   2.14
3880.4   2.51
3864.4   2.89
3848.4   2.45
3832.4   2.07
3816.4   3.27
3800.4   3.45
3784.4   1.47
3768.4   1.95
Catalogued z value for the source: 0.13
